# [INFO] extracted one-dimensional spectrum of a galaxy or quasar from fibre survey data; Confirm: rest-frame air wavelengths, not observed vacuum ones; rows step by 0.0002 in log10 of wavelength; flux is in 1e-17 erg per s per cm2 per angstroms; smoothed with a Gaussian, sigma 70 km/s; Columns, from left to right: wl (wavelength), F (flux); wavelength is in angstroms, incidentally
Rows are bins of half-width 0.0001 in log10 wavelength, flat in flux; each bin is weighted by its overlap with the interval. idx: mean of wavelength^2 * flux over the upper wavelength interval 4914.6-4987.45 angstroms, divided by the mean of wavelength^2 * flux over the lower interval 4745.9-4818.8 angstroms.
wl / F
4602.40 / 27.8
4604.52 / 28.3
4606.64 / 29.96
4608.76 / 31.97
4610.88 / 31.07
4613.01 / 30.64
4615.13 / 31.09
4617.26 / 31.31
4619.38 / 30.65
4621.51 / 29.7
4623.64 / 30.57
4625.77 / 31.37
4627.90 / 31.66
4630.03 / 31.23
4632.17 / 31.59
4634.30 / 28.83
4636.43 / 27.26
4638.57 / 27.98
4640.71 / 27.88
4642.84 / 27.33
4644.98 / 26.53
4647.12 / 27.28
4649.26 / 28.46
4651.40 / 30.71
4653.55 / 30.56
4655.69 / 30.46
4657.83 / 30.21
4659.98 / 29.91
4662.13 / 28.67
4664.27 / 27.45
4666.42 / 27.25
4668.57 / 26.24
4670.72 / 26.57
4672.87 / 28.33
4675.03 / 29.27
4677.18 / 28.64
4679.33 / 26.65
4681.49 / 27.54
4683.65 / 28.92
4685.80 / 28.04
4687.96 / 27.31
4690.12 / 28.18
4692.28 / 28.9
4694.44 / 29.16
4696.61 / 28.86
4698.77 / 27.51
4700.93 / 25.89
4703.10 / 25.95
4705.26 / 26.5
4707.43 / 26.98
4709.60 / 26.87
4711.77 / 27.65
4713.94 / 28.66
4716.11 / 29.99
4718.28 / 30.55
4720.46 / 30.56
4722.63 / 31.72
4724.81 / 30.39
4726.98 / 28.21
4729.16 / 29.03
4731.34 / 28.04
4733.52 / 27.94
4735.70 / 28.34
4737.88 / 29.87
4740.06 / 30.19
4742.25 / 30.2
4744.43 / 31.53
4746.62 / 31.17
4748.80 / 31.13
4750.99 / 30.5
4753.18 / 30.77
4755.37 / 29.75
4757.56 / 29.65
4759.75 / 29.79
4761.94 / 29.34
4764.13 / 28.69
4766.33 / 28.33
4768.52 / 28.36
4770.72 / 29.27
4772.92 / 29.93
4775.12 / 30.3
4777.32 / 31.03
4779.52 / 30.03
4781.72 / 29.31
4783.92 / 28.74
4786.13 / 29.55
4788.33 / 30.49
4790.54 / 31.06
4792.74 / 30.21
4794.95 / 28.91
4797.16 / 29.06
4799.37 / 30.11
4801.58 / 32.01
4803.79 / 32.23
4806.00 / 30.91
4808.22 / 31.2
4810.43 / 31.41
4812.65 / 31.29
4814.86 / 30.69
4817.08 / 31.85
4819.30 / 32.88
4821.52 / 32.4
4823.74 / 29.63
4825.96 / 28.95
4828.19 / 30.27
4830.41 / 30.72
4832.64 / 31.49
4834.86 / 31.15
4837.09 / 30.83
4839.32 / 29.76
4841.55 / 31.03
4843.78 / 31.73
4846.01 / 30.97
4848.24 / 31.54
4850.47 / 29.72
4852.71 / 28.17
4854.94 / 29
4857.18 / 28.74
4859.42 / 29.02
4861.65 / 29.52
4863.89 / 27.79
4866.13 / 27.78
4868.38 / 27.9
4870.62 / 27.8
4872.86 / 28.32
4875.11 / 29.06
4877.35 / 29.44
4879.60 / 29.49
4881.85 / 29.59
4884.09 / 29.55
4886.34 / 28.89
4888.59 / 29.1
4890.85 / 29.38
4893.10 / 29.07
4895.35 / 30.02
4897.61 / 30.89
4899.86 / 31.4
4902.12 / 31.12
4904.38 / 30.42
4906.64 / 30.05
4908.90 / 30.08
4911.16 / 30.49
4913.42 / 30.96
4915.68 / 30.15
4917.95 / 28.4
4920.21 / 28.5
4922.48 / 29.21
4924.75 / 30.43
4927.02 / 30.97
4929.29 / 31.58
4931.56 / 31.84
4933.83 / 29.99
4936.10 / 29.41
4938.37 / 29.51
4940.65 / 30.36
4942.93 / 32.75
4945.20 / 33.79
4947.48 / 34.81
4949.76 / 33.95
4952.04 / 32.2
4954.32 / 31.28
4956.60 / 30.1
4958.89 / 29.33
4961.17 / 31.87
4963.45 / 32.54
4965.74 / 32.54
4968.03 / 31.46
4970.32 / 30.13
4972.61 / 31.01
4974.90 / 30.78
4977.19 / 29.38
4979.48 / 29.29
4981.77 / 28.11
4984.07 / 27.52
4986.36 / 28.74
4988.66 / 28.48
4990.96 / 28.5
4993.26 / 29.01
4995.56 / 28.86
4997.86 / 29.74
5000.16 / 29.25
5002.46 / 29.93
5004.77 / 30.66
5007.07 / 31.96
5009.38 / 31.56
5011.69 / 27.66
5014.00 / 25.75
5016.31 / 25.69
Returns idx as 1.1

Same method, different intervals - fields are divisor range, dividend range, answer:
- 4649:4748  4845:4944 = 1.12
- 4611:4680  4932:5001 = 1.20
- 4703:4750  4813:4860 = 1.09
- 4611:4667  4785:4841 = 1.12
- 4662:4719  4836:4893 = 1.13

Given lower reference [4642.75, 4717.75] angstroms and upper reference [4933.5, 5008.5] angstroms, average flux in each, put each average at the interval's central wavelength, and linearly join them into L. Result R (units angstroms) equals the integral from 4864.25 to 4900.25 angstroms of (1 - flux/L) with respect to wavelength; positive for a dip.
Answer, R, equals 0.8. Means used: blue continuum 28.1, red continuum 30.5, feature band 29.2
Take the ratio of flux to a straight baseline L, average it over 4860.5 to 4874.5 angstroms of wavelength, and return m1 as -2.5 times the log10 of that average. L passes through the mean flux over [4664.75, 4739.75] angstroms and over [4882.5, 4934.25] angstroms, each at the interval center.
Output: 0.06 mag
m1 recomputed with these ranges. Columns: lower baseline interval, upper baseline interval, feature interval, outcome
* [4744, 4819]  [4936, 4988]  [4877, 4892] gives 0.05 mag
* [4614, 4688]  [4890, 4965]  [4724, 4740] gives 0.02 mag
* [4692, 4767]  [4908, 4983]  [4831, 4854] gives -0.02 mag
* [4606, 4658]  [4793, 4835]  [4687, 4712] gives 0.10 mag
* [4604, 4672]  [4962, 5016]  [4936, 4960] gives -0.07 mag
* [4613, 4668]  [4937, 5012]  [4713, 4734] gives 0.01 mag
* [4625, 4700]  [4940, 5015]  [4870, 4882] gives 0.03 mag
